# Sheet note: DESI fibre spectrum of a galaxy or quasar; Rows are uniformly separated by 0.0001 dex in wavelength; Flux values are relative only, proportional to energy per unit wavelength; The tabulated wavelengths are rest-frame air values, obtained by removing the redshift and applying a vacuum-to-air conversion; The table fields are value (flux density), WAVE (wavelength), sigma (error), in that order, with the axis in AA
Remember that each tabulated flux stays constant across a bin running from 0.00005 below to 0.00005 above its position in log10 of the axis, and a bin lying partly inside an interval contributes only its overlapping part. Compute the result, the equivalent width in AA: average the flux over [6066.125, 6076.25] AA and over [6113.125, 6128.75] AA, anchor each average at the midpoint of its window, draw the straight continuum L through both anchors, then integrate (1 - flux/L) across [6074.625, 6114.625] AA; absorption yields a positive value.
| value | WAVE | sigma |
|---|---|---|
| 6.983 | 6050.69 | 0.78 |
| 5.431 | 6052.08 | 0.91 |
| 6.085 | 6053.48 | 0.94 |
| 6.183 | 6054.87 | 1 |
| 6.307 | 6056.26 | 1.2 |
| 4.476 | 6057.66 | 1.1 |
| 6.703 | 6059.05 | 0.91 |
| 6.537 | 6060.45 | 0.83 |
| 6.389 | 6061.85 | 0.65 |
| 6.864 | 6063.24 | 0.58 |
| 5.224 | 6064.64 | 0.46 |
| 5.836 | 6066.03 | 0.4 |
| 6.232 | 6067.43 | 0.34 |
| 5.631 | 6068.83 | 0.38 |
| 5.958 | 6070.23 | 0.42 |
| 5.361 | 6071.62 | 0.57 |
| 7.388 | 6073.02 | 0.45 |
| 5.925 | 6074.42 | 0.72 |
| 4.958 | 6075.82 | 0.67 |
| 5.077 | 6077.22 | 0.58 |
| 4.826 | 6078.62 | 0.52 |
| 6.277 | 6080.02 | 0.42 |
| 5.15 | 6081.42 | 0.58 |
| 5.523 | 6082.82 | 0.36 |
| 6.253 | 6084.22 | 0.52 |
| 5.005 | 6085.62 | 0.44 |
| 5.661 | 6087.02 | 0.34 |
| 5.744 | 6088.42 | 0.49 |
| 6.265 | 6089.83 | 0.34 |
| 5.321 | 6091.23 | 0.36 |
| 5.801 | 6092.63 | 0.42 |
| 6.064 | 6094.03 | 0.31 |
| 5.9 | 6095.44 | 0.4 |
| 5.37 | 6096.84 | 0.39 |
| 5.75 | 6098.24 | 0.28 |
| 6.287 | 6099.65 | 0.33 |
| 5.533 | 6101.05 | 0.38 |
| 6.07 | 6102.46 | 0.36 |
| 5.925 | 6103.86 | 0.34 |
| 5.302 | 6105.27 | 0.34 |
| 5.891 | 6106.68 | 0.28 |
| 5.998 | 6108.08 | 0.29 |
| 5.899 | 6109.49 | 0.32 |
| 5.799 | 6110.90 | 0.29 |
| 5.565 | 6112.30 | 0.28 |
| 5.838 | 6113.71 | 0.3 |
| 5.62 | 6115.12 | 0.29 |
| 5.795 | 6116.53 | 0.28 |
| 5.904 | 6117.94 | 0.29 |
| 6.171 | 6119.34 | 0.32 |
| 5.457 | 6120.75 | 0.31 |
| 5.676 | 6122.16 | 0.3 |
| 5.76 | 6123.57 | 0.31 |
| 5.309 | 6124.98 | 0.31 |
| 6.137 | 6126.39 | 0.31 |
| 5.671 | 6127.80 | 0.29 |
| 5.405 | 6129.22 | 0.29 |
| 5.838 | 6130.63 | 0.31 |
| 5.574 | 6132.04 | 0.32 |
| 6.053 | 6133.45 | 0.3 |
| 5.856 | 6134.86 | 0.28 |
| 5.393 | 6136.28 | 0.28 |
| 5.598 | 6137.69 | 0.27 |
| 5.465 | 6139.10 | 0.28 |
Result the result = 1.13 AA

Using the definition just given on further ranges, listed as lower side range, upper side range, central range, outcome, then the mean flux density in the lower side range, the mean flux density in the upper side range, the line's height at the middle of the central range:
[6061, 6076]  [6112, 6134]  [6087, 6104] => 0.2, 6.02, 5.74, 5.88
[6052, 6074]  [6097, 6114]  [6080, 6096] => 0.5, 6.05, 5.81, 5.91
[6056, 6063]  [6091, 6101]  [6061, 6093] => 1.0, 6.12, 5.79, 5.96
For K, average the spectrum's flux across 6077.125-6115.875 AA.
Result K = 5.71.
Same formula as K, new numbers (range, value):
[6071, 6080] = 5.64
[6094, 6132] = 5.77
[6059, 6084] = 5.87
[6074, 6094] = 5.57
